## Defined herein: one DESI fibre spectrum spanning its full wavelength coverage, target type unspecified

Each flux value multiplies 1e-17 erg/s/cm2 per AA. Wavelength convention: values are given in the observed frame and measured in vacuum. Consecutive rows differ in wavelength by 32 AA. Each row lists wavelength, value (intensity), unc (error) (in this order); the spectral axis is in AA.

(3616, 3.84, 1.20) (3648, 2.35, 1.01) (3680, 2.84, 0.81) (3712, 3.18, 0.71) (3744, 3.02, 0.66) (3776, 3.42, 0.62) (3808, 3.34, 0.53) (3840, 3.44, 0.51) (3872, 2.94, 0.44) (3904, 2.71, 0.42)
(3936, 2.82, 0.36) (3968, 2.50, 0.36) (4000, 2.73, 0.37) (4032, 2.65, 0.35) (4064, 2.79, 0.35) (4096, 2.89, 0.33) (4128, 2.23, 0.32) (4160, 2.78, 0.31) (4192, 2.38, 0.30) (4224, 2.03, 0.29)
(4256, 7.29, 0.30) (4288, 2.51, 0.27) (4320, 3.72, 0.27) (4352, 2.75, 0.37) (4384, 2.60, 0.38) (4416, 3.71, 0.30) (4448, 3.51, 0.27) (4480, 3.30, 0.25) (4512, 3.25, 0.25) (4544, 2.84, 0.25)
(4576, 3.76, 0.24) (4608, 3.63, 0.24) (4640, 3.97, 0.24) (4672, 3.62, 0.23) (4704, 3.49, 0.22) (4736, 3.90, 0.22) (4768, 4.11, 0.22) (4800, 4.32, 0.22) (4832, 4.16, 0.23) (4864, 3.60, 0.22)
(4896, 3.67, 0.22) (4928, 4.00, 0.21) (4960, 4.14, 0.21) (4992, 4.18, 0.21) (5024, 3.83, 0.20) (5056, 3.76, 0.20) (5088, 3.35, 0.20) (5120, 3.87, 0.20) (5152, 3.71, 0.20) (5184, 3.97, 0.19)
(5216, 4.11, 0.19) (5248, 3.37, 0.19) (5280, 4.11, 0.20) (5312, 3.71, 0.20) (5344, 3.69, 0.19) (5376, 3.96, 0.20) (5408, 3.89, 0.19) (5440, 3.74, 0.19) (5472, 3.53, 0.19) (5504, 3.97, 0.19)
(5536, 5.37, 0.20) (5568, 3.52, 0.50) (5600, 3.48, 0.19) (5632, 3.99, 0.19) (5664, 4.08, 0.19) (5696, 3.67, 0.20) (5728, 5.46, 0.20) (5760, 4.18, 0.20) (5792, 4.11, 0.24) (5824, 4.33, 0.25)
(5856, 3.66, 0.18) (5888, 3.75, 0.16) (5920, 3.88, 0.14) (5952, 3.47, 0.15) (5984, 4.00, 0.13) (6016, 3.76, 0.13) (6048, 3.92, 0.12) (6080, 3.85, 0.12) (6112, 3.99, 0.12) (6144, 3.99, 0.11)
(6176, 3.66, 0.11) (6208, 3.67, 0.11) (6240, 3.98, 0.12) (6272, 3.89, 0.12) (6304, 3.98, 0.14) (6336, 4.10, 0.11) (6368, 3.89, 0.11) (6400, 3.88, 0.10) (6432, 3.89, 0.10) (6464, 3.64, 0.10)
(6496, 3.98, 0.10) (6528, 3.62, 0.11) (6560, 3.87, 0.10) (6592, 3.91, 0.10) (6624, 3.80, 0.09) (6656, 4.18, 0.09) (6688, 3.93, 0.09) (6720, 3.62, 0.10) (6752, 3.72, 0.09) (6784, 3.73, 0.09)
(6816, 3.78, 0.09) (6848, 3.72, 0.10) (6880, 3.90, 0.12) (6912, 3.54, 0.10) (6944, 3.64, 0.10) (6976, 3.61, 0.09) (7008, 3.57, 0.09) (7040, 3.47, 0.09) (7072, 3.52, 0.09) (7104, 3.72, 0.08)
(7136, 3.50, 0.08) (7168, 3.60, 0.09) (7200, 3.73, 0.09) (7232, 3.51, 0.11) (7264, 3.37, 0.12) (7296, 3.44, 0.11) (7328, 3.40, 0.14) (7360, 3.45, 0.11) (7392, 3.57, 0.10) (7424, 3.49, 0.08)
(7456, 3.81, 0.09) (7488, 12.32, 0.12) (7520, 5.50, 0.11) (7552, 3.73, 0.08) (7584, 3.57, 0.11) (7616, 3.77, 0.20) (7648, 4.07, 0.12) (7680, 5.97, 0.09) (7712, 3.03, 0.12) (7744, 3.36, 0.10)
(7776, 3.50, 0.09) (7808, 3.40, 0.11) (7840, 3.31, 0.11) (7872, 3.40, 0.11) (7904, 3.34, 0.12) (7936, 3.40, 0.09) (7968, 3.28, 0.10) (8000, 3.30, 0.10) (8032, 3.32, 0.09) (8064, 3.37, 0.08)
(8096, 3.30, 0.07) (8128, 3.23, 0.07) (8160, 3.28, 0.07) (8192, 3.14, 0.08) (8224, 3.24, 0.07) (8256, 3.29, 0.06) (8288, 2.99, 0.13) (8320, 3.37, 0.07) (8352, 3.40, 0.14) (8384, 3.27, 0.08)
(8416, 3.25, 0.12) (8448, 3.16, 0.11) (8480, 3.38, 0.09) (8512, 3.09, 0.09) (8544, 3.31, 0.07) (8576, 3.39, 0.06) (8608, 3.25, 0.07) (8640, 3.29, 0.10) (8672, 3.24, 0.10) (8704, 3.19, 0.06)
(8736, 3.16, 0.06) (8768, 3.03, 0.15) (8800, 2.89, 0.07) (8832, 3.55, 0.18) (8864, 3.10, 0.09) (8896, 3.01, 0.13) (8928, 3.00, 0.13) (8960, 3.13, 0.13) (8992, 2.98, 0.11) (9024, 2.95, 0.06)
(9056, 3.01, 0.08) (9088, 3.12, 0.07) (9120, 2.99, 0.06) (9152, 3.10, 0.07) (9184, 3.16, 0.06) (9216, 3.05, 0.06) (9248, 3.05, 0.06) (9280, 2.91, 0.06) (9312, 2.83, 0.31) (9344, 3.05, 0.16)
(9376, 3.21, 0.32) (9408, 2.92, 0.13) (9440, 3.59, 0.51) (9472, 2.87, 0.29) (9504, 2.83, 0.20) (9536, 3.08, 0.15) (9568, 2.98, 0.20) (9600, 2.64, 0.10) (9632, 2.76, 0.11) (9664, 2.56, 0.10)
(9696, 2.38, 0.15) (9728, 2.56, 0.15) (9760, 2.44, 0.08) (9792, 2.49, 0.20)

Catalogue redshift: 0.141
